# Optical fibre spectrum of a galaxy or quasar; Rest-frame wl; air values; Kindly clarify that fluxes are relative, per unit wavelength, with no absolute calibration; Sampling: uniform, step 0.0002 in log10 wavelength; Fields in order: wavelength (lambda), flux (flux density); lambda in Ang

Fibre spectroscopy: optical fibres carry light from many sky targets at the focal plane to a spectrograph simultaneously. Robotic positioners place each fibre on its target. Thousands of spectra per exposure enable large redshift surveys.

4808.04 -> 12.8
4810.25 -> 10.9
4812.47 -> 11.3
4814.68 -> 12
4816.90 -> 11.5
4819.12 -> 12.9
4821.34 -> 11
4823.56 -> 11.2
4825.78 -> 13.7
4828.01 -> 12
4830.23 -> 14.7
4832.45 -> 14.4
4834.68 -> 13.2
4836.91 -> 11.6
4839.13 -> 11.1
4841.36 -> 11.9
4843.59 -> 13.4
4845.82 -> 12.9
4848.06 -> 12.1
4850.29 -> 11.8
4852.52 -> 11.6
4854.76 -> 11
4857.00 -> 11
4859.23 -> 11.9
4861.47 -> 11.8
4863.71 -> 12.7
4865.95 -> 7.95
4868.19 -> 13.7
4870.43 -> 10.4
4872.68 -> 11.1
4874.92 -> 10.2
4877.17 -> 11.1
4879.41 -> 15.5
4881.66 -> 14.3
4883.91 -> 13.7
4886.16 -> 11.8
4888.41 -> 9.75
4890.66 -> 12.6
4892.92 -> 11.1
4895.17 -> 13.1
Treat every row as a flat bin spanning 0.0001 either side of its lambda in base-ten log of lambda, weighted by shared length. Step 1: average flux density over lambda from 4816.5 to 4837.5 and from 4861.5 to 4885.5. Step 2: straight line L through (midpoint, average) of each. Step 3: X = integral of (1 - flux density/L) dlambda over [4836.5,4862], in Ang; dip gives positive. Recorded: 1.1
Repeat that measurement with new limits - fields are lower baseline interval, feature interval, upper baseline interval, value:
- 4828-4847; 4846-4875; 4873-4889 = 2.71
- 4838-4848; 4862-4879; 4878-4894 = 1.75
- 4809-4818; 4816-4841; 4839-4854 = -1.49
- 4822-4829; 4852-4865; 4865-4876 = -0.60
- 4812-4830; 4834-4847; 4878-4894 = -0.05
